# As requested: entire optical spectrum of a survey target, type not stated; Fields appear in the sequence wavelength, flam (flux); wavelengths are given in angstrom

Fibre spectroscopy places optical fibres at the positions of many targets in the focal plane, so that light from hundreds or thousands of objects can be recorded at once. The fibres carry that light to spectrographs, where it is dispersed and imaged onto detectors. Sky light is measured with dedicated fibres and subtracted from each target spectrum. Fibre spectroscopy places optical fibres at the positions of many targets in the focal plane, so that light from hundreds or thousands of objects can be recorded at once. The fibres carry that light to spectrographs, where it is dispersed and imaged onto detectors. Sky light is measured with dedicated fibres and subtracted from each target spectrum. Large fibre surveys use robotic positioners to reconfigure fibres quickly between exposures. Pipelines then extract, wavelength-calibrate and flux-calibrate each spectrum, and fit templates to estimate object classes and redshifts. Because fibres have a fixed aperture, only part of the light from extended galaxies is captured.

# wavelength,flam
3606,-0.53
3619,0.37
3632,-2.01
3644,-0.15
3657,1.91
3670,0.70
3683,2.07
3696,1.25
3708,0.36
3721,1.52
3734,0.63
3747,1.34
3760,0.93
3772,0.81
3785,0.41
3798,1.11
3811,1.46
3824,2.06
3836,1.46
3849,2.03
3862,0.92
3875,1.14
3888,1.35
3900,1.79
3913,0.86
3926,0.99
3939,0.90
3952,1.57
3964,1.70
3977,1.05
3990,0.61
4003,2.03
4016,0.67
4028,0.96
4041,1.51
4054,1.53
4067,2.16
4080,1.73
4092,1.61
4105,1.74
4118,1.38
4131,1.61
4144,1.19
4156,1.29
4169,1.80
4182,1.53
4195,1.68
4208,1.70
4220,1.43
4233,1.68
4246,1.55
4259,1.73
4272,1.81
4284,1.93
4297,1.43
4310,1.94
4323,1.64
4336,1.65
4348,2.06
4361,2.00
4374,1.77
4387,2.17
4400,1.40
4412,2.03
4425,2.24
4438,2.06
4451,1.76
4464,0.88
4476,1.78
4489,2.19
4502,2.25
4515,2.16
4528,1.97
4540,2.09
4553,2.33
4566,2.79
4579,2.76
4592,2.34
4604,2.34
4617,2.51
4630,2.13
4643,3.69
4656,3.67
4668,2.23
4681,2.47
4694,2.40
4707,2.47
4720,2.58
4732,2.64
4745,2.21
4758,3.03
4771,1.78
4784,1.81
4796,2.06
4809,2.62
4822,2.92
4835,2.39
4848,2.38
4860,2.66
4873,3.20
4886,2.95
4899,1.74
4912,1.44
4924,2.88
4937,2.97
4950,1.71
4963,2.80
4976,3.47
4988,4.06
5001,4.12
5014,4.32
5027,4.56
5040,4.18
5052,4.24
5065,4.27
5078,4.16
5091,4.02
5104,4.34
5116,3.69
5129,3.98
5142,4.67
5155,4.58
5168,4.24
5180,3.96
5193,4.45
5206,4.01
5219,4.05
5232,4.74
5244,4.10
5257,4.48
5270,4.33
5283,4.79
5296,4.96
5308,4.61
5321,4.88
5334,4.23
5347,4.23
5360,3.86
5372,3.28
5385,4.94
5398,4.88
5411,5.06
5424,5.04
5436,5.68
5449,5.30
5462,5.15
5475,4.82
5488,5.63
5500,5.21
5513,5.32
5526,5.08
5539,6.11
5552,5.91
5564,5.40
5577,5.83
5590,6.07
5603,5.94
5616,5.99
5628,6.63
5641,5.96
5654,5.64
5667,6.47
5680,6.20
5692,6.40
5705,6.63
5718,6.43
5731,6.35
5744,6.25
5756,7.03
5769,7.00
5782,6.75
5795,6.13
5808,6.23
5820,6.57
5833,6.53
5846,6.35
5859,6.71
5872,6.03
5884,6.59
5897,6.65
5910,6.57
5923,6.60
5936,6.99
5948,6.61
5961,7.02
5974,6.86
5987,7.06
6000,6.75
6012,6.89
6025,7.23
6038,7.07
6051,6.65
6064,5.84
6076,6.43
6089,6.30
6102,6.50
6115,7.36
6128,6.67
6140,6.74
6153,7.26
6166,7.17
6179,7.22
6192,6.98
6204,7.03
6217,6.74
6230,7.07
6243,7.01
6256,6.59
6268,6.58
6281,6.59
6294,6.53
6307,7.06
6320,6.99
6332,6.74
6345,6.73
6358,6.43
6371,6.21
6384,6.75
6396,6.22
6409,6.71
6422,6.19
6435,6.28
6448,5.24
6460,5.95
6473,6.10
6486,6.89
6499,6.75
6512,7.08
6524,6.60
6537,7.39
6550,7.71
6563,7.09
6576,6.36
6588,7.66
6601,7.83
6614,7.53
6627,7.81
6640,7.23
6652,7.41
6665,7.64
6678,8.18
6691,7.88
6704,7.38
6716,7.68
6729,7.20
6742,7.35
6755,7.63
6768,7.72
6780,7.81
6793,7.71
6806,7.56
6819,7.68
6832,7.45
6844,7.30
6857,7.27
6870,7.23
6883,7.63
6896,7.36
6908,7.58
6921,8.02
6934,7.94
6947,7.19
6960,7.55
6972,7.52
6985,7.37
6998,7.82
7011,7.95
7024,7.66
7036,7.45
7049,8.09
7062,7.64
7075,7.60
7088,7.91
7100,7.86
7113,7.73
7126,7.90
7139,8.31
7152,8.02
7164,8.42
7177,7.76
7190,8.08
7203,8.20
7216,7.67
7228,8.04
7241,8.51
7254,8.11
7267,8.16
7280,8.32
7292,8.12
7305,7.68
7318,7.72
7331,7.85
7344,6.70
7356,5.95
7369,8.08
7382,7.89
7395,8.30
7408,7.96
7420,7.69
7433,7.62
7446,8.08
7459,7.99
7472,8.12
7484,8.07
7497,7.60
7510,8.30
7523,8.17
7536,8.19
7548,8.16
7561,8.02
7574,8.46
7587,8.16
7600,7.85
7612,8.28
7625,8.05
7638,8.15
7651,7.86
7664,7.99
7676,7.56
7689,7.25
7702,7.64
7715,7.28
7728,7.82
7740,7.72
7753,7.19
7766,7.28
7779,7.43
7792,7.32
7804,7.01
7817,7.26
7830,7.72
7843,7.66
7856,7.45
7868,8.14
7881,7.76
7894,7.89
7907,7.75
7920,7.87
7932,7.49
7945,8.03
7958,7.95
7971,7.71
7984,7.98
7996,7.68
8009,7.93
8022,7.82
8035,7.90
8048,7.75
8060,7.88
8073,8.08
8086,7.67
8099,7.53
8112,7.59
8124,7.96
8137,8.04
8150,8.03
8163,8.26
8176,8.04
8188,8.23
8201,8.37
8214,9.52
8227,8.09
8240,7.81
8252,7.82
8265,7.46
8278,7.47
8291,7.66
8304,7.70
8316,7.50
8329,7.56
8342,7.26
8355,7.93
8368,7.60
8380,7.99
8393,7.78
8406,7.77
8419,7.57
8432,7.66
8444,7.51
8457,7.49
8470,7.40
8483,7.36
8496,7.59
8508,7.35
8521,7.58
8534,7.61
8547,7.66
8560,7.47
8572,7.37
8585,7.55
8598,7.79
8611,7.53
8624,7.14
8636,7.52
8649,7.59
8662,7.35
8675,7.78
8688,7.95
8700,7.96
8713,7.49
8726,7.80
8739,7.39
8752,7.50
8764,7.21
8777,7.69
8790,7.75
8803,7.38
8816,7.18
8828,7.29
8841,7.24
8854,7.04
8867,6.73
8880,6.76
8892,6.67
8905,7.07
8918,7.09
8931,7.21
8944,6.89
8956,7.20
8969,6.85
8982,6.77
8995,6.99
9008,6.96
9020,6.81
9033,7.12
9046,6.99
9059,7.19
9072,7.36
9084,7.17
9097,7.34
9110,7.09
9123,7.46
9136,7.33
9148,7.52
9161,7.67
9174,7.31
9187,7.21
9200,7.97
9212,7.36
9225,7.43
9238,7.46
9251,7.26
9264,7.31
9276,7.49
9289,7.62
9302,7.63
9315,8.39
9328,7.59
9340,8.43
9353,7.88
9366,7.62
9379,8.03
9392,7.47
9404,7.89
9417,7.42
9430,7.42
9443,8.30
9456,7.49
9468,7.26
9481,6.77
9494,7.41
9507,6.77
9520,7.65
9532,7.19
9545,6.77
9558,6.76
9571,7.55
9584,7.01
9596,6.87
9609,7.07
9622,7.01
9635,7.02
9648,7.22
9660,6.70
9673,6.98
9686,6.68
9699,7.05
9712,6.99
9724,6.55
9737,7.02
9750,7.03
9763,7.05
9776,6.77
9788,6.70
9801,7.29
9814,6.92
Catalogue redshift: 0.247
